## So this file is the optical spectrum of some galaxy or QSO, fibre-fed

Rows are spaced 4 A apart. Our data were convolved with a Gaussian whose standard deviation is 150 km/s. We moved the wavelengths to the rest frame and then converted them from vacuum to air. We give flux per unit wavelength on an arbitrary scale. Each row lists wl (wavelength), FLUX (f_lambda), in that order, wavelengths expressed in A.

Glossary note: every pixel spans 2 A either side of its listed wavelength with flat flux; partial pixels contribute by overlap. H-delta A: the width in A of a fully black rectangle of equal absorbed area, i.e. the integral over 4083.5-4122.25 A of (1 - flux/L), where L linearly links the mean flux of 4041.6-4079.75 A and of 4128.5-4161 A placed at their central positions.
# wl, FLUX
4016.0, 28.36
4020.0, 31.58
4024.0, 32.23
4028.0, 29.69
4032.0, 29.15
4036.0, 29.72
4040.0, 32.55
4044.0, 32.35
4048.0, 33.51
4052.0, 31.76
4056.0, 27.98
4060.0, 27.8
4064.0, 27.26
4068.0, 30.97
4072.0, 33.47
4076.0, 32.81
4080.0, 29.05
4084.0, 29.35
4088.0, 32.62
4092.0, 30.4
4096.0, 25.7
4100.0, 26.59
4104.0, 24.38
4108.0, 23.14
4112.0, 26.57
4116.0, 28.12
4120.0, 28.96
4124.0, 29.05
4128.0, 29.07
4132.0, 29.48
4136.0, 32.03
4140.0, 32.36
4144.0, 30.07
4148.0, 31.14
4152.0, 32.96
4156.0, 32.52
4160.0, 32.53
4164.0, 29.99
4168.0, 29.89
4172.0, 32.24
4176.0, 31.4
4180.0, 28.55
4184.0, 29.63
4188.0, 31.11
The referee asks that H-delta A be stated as 4.5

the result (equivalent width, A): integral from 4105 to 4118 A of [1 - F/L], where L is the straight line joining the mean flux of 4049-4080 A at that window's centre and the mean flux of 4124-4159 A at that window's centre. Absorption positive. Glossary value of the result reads 2.1 A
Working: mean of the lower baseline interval 30.3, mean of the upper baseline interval 31.1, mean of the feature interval 25.8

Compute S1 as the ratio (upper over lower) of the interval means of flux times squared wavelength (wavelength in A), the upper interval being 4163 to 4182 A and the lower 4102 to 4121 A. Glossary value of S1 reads 1.20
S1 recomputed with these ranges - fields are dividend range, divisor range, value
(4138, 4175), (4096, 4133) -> 1.19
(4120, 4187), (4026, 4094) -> 1.05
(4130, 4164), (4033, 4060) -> 1.07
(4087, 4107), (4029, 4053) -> 0.90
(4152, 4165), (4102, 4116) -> 1.30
